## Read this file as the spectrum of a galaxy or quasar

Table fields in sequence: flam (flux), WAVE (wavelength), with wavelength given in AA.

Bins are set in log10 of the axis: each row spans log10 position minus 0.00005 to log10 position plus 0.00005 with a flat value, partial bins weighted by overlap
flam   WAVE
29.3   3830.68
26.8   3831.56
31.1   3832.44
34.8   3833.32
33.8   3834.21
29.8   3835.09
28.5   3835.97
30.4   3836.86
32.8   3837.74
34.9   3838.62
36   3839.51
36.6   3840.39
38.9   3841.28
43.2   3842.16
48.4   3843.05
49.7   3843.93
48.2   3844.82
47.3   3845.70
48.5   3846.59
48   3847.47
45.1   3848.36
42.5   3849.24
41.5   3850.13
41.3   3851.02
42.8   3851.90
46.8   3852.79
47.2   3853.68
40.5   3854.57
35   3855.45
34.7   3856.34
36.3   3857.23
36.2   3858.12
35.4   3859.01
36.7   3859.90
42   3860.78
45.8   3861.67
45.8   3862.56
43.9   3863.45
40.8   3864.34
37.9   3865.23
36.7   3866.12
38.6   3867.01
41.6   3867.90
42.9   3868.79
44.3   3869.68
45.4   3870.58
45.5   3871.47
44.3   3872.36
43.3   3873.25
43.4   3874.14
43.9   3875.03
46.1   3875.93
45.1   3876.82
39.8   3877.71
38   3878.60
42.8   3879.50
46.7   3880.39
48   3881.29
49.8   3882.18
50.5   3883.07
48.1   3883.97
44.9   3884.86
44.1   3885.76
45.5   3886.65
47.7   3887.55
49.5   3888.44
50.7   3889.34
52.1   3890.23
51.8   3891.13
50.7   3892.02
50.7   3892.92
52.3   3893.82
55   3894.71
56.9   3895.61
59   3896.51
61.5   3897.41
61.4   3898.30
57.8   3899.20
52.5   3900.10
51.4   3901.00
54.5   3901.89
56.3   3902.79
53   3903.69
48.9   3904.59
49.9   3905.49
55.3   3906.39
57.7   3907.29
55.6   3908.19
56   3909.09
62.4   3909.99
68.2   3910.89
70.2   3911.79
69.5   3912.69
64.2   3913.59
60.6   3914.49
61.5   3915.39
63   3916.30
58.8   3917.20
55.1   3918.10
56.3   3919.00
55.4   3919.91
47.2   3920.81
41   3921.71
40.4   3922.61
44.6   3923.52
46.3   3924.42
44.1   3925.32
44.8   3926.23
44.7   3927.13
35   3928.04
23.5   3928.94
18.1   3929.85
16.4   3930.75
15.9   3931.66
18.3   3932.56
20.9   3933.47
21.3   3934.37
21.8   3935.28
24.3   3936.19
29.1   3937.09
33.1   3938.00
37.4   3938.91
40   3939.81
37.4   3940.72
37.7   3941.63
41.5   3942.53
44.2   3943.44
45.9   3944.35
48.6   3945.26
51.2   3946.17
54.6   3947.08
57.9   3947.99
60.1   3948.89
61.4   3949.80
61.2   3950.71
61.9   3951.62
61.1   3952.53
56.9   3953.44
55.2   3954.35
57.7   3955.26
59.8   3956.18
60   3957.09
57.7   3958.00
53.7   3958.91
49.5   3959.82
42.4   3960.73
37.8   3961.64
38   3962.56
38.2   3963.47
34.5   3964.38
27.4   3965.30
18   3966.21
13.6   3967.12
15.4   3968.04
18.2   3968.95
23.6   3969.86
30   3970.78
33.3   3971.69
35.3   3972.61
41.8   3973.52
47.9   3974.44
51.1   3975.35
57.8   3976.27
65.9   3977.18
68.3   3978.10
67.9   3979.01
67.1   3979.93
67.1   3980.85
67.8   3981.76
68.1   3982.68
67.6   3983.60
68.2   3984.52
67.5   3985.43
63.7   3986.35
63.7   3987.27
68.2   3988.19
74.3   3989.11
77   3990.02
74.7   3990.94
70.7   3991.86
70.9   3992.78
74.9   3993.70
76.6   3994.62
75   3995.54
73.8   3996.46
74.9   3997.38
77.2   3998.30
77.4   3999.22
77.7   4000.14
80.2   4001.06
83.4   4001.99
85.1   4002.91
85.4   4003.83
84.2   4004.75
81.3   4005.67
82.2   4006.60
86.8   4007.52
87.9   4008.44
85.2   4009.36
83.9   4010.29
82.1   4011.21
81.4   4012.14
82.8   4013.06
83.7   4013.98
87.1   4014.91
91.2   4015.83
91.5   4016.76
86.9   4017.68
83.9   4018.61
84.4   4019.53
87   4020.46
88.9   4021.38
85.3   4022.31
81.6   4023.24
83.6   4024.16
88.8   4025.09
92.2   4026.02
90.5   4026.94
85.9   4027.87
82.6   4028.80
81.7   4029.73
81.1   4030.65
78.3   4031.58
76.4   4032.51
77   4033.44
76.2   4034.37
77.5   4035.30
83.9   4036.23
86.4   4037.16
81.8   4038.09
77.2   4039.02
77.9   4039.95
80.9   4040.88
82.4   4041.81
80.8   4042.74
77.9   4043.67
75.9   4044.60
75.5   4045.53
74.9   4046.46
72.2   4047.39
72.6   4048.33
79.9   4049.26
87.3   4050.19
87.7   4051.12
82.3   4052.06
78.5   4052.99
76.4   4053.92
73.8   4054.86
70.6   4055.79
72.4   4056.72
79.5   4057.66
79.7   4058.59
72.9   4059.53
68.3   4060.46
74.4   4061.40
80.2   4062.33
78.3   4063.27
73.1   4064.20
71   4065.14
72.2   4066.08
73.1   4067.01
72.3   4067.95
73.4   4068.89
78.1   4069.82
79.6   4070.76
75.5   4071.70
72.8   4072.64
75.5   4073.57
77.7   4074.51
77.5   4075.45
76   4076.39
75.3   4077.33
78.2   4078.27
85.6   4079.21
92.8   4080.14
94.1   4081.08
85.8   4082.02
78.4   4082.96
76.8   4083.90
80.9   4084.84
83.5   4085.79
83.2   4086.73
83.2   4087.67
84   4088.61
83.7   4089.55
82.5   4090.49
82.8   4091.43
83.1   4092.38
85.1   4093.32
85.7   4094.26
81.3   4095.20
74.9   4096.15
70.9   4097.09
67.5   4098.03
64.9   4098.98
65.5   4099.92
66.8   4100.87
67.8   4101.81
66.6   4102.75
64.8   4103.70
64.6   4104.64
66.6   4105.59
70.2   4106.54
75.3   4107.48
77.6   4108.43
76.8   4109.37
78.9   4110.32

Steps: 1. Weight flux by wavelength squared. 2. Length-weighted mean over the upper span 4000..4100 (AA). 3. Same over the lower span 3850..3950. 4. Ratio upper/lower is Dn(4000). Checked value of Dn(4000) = 1.89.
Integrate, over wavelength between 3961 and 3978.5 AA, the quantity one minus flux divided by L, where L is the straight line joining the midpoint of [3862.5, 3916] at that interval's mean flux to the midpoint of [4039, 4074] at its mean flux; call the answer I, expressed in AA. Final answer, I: 7.4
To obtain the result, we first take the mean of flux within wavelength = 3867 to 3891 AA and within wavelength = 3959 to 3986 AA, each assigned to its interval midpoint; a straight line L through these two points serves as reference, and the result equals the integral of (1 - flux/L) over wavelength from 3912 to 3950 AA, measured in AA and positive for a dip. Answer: 2.54 AA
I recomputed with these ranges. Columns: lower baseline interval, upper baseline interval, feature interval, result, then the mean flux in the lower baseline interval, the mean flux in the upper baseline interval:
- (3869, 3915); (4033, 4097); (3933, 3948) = 5.6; 51.8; 78.8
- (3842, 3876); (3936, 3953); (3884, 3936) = -3.7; 42.7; 47.2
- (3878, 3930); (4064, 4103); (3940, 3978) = 9.1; 51.6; 77.7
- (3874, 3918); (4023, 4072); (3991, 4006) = -1.6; 53.2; 78.6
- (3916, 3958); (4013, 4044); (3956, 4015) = 3.1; 43.8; 83.4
